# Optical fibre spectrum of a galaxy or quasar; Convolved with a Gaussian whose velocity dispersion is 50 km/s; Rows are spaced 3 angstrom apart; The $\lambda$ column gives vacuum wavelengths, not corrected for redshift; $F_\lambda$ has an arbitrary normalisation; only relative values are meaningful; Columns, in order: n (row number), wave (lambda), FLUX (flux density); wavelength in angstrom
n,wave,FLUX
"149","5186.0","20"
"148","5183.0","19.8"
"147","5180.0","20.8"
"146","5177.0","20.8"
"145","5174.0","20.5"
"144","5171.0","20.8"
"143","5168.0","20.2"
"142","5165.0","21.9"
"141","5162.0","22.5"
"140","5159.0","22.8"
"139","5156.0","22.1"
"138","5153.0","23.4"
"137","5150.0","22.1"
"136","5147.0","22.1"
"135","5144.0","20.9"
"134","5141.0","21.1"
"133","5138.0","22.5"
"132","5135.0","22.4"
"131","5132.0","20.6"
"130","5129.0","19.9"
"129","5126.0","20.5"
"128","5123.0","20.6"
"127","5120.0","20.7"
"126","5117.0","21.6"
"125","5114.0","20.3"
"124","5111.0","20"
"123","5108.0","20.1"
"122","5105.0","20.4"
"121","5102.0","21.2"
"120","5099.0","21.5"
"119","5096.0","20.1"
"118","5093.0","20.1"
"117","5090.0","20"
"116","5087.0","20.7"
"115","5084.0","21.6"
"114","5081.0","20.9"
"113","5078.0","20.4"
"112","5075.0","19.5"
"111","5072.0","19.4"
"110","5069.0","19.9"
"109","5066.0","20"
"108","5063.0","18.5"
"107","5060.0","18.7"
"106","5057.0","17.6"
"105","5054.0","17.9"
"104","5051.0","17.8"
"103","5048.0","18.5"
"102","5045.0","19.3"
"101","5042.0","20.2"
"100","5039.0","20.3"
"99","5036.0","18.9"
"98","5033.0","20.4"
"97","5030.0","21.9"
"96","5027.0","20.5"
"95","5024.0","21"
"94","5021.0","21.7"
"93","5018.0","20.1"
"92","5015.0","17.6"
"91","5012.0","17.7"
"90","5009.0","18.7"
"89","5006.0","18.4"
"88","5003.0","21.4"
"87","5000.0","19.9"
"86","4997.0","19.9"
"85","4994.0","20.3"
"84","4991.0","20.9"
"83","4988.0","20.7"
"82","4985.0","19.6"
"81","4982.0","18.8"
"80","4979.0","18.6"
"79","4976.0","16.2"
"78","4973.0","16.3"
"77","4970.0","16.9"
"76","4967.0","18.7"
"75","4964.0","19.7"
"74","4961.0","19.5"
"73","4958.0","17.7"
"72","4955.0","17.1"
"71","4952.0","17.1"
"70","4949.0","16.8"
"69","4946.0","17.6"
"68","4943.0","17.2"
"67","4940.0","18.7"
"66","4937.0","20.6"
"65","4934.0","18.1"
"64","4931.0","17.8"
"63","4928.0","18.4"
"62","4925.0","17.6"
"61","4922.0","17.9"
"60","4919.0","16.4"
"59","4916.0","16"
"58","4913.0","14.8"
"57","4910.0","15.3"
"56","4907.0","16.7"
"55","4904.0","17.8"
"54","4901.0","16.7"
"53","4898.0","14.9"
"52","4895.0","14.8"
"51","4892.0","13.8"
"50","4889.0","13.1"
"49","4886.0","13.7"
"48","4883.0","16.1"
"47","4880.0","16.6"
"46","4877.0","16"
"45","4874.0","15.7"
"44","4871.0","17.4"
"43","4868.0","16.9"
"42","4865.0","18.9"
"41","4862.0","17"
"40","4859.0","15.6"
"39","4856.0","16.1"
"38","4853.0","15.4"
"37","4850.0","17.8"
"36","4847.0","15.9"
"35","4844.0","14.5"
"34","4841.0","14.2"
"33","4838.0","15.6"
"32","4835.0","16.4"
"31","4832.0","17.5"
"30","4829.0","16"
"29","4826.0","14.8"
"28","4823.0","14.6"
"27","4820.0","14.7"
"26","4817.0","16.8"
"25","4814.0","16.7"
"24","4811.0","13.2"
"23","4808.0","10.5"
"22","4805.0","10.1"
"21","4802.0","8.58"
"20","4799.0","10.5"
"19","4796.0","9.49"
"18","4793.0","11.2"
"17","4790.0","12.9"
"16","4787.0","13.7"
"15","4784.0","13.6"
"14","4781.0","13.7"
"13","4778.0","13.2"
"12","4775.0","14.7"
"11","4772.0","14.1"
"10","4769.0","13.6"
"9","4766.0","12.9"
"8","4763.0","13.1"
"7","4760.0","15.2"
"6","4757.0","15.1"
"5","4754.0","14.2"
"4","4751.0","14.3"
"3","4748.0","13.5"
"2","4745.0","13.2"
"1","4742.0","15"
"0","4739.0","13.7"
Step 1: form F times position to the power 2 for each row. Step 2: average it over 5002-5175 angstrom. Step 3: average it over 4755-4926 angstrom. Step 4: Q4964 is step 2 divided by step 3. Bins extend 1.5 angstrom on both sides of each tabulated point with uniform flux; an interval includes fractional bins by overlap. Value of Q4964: 1.5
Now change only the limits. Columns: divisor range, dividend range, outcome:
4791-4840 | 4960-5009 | 1.51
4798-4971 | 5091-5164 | 1.45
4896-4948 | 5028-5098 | 1.21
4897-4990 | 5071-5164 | 1.28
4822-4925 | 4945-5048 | 1.26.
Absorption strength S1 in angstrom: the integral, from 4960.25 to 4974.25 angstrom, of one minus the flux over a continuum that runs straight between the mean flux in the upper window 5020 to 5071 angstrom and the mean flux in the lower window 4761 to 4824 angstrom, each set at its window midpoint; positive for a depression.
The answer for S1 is -0.5 angstrom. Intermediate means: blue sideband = 13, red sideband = 19.6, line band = 18.2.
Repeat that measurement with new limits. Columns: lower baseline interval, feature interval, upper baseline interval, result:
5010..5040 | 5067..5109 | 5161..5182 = 0.0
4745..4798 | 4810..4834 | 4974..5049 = -1.4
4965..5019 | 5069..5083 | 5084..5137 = 0.1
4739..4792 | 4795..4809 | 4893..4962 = 4.6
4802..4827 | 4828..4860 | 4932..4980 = -3.2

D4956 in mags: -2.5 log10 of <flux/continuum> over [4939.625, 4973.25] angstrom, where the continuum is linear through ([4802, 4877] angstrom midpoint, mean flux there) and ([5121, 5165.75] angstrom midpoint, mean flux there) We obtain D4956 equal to 0.00 mag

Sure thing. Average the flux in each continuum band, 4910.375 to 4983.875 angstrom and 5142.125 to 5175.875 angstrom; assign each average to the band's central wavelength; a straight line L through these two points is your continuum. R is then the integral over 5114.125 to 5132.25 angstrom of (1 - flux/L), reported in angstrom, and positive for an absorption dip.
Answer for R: 0.36 angstrom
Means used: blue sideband 17.7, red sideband 21.7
